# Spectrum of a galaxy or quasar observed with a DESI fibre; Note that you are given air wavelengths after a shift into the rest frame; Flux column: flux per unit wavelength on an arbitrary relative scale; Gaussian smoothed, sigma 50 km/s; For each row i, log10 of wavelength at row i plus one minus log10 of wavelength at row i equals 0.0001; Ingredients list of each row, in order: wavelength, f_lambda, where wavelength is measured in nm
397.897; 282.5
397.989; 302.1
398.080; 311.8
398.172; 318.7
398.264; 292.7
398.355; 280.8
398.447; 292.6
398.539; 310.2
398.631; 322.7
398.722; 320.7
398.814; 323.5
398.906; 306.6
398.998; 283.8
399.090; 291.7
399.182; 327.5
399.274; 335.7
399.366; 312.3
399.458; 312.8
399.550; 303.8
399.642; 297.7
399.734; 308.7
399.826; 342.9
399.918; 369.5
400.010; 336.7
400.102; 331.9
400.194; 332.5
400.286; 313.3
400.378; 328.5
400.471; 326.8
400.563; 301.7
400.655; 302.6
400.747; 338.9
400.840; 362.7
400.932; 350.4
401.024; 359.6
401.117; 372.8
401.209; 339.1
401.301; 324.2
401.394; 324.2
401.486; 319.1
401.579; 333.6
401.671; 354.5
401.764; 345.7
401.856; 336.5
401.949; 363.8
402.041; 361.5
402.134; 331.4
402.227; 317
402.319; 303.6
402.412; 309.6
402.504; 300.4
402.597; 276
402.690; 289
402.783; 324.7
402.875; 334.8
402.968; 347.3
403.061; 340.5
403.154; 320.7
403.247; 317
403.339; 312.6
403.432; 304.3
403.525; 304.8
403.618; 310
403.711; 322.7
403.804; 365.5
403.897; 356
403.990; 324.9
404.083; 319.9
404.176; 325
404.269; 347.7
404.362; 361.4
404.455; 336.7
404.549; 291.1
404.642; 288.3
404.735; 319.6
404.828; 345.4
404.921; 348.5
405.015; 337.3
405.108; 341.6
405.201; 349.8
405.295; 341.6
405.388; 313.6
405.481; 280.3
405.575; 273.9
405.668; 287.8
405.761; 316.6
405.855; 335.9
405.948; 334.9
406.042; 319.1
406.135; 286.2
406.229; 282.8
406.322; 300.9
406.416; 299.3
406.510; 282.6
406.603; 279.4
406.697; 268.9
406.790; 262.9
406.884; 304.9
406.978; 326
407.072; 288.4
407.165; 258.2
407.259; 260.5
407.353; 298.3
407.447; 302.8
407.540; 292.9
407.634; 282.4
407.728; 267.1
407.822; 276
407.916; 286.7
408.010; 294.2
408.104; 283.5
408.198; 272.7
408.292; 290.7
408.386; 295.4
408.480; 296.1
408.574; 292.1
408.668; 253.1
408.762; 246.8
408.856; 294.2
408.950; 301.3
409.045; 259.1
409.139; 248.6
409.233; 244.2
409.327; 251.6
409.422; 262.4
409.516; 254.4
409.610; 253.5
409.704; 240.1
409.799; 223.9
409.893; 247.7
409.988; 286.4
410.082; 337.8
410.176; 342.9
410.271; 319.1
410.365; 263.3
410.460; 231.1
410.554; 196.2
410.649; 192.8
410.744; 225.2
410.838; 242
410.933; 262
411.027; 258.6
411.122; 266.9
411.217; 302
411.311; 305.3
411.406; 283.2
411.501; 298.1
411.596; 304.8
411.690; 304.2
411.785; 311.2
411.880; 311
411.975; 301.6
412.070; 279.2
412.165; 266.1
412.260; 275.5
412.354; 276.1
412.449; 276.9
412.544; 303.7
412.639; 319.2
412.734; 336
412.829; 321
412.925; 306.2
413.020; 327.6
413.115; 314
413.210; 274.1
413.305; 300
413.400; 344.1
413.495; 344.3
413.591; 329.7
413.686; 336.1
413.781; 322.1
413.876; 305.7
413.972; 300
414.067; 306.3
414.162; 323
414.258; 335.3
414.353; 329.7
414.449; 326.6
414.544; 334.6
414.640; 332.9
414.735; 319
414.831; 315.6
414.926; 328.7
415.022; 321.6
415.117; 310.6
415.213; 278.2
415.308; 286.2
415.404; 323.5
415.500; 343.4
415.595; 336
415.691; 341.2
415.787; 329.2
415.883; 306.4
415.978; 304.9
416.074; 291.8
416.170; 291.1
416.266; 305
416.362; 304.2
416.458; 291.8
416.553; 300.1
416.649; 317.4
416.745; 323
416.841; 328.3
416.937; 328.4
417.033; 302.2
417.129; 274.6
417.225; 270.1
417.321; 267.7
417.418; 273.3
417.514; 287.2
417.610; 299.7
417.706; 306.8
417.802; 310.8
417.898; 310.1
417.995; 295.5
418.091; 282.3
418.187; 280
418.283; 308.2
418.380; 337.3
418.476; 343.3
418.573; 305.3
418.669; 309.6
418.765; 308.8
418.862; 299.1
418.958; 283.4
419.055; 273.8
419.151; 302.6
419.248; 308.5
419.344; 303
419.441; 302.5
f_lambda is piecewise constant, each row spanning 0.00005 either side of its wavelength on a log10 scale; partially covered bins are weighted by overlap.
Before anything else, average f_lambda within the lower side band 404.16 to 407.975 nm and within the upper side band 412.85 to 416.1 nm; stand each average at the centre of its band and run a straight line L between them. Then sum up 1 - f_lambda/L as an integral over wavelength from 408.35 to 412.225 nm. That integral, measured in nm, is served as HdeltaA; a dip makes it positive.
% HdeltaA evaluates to 0.49 nm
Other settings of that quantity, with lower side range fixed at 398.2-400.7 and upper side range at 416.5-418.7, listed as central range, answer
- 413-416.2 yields -0.14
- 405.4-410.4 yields 0.42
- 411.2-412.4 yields 0.05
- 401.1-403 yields -0.09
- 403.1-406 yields -0.11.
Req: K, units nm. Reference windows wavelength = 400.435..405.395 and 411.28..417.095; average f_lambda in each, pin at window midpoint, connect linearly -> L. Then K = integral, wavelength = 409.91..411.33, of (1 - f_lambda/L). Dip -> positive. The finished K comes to 0.22 nm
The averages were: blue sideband 330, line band 268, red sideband 311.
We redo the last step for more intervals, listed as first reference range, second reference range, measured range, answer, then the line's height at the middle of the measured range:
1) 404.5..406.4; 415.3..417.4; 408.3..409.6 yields 0.18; 312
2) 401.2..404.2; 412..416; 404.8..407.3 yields 0.14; 322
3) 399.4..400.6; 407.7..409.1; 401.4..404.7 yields -0.19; 308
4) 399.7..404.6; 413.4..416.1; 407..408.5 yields 0.19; 326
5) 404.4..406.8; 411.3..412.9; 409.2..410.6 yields 0.18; 302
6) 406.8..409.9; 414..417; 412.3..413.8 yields -0.06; 302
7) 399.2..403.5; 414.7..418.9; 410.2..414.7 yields 0.23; 313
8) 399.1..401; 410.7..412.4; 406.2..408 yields 0.08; 299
